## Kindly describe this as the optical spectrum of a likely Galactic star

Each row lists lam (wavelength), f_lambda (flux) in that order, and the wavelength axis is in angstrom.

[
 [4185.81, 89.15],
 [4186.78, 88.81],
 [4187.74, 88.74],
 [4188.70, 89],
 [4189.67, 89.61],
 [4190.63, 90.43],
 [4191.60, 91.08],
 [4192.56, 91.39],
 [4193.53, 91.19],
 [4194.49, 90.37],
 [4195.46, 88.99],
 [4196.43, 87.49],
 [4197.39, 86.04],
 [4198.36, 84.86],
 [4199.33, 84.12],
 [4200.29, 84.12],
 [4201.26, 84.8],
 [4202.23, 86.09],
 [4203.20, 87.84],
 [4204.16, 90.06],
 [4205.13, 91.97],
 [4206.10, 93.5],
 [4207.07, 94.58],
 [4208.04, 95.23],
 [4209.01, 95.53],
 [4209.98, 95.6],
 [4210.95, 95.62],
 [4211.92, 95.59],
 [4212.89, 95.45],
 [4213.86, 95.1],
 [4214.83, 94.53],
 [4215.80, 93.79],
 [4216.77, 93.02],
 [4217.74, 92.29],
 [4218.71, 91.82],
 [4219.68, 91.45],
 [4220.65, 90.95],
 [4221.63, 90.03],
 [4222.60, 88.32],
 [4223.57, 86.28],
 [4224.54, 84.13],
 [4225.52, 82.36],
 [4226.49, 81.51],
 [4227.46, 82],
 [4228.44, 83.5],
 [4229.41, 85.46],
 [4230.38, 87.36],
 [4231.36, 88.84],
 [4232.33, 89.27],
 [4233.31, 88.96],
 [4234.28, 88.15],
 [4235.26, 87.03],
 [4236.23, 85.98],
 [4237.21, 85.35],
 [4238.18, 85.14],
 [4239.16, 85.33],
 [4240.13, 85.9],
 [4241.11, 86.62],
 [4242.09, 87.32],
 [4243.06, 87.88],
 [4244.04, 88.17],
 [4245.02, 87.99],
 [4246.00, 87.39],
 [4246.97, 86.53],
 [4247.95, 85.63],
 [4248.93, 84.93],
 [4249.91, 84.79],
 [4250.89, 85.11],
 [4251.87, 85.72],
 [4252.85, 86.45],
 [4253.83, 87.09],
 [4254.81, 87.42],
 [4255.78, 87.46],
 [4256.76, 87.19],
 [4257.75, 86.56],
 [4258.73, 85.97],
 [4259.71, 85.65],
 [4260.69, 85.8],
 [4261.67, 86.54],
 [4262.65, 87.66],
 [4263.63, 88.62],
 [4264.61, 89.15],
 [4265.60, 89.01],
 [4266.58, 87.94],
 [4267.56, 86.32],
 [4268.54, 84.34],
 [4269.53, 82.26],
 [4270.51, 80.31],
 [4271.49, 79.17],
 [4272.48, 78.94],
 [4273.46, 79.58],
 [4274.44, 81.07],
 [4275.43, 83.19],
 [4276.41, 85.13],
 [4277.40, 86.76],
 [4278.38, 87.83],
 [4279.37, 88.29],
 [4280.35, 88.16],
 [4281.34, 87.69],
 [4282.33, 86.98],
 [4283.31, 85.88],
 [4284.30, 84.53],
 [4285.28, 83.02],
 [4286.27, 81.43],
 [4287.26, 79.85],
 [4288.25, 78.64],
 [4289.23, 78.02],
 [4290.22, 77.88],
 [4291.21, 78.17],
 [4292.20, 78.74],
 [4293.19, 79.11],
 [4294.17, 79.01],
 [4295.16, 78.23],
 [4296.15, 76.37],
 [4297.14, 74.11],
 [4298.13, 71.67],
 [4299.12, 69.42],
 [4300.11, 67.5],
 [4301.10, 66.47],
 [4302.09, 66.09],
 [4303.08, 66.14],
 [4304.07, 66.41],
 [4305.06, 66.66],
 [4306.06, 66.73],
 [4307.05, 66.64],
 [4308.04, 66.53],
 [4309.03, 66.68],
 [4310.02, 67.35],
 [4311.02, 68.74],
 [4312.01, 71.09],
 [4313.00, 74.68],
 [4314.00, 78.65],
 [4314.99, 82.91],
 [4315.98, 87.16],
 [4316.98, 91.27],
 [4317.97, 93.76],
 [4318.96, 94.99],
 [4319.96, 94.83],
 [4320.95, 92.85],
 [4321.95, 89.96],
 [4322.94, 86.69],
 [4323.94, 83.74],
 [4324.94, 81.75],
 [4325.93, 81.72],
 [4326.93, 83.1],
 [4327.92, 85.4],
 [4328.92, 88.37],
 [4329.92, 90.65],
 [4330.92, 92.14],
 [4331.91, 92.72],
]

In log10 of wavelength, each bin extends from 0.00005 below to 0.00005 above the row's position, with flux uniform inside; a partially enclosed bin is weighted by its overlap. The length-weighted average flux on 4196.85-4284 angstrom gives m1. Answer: 87.4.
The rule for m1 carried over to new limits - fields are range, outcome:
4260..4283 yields 85.3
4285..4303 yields 75.4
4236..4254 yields 86.2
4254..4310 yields 79.9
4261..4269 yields 87.5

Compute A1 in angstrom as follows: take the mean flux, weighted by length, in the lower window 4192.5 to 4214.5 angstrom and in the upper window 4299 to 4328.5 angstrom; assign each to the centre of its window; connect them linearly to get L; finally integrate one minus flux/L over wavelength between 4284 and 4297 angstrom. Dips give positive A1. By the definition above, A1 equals 0.2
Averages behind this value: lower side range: 90.7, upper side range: 77.7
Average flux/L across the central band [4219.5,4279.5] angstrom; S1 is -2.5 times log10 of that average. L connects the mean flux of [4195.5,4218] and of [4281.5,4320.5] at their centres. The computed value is -0.02 mag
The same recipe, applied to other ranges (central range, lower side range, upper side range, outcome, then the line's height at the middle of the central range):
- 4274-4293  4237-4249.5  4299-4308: -0.14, 73.3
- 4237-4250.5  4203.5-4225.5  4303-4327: 0.02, 88.4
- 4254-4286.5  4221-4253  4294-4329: -0.04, 82.3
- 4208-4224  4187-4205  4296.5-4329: -0.08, 86.4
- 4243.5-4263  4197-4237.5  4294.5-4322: -0.03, 83.9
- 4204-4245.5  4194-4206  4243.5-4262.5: -0.03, 87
